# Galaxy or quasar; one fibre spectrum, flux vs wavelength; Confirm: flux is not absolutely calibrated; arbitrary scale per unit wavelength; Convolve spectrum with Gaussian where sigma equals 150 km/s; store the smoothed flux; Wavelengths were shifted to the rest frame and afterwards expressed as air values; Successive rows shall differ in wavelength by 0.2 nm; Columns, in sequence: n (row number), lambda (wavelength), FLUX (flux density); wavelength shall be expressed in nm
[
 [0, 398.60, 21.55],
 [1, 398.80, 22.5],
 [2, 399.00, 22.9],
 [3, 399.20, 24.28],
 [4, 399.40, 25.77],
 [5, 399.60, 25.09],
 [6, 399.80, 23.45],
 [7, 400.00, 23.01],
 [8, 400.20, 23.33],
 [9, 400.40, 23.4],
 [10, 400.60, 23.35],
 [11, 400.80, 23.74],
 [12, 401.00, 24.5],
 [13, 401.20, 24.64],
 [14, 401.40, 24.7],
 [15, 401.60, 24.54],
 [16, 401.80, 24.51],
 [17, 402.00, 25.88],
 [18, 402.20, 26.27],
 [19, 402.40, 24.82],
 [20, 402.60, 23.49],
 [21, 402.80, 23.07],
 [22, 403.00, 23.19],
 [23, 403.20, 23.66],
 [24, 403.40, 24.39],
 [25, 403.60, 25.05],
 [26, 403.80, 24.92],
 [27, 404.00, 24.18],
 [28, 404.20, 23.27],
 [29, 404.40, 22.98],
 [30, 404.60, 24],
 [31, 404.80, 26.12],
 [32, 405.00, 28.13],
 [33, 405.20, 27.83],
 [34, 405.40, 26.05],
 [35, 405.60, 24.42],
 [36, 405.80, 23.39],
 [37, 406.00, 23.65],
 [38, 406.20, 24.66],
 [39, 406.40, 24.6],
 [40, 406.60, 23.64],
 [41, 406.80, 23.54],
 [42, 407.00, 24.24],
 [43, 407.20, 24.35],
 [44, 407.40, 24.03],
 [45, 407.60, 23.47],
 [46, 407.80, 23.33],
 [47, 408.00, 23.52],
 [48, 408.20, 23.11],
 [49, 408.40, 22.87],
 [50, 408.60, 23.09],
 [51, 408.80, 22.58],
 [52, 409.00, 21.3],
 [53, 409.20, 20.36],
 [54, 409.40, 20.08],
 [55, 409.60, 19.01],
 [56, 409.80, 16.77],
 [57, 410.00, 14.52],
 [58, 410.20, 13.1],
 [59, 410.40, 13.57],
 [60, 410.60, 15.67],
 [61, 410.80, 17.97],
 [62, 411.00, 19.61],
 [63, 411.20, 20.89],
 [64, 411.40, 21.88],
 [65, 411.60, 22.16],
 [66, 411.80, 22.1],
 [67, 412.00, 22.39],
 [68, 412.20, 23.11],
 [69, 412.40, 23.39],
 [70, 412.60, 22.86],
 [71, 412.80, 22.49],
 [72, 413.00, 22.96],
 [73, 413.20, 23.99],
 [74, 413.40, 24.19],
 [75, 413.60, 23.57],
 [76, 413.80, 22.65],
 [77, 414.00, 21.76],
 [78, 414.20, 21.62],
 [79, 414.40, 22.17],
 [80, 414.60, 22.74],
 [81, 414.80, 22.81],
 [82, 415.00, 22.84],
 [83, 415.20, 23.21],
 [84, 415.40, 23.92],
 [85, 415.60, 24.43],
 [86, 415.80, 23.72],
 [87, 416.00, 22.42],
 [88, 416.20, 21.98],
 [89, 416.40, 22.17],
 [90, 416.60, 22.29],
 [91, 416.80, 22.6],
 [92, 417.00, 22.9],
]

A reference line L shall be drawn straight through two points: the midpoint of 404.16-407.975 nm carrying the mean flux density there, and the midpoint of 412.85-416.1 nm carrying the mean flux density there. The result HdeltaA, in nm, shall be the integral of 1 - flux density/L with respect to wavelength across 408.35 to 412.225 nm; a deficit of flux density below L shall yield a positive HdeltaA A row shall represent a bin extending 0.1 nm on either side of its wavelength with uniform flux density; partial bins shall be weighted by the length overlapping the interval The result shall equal 0.690 nm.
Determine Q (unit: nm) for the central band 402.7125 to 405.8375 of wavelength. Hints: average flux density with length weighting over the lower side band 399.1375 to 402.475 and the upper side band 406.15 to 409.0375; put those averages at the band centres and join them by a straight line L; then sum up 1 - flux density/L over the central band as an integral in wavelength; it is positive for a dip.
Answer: -0.10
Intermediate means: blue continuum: 24.4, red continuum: 23.5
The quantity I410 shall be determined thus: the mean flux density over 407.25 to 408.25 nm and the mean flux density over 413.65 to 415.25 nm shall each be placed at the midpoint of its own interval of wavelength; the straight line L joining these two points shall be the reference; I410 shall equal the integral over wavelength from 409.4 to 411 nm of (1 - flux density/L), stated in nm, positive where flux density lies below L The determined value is 0.47 nm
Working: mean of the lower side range 23.6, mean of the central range 16.3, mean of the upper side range 22.5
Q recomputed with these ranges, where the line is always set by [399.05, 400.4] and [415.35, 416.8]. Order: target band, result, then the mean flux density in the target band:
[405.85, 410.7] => 0.464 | 21.2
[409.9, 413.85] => 0.439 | 20.6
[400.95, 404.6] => -0.074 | 24.3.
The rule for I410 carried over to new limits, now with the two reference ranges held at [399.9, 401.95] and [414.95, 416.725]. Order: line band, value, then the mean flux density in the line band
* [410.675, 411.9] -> 0.14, 20.7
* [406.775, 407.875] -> -0.01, 23.9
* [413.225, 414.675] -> 0.02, 22.7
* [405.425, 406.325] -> -0.02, 24.2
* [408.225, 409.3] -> 0.06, 22.1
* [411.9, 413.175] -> 0.02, 22.9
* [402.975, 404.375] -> -0.01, 24.1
